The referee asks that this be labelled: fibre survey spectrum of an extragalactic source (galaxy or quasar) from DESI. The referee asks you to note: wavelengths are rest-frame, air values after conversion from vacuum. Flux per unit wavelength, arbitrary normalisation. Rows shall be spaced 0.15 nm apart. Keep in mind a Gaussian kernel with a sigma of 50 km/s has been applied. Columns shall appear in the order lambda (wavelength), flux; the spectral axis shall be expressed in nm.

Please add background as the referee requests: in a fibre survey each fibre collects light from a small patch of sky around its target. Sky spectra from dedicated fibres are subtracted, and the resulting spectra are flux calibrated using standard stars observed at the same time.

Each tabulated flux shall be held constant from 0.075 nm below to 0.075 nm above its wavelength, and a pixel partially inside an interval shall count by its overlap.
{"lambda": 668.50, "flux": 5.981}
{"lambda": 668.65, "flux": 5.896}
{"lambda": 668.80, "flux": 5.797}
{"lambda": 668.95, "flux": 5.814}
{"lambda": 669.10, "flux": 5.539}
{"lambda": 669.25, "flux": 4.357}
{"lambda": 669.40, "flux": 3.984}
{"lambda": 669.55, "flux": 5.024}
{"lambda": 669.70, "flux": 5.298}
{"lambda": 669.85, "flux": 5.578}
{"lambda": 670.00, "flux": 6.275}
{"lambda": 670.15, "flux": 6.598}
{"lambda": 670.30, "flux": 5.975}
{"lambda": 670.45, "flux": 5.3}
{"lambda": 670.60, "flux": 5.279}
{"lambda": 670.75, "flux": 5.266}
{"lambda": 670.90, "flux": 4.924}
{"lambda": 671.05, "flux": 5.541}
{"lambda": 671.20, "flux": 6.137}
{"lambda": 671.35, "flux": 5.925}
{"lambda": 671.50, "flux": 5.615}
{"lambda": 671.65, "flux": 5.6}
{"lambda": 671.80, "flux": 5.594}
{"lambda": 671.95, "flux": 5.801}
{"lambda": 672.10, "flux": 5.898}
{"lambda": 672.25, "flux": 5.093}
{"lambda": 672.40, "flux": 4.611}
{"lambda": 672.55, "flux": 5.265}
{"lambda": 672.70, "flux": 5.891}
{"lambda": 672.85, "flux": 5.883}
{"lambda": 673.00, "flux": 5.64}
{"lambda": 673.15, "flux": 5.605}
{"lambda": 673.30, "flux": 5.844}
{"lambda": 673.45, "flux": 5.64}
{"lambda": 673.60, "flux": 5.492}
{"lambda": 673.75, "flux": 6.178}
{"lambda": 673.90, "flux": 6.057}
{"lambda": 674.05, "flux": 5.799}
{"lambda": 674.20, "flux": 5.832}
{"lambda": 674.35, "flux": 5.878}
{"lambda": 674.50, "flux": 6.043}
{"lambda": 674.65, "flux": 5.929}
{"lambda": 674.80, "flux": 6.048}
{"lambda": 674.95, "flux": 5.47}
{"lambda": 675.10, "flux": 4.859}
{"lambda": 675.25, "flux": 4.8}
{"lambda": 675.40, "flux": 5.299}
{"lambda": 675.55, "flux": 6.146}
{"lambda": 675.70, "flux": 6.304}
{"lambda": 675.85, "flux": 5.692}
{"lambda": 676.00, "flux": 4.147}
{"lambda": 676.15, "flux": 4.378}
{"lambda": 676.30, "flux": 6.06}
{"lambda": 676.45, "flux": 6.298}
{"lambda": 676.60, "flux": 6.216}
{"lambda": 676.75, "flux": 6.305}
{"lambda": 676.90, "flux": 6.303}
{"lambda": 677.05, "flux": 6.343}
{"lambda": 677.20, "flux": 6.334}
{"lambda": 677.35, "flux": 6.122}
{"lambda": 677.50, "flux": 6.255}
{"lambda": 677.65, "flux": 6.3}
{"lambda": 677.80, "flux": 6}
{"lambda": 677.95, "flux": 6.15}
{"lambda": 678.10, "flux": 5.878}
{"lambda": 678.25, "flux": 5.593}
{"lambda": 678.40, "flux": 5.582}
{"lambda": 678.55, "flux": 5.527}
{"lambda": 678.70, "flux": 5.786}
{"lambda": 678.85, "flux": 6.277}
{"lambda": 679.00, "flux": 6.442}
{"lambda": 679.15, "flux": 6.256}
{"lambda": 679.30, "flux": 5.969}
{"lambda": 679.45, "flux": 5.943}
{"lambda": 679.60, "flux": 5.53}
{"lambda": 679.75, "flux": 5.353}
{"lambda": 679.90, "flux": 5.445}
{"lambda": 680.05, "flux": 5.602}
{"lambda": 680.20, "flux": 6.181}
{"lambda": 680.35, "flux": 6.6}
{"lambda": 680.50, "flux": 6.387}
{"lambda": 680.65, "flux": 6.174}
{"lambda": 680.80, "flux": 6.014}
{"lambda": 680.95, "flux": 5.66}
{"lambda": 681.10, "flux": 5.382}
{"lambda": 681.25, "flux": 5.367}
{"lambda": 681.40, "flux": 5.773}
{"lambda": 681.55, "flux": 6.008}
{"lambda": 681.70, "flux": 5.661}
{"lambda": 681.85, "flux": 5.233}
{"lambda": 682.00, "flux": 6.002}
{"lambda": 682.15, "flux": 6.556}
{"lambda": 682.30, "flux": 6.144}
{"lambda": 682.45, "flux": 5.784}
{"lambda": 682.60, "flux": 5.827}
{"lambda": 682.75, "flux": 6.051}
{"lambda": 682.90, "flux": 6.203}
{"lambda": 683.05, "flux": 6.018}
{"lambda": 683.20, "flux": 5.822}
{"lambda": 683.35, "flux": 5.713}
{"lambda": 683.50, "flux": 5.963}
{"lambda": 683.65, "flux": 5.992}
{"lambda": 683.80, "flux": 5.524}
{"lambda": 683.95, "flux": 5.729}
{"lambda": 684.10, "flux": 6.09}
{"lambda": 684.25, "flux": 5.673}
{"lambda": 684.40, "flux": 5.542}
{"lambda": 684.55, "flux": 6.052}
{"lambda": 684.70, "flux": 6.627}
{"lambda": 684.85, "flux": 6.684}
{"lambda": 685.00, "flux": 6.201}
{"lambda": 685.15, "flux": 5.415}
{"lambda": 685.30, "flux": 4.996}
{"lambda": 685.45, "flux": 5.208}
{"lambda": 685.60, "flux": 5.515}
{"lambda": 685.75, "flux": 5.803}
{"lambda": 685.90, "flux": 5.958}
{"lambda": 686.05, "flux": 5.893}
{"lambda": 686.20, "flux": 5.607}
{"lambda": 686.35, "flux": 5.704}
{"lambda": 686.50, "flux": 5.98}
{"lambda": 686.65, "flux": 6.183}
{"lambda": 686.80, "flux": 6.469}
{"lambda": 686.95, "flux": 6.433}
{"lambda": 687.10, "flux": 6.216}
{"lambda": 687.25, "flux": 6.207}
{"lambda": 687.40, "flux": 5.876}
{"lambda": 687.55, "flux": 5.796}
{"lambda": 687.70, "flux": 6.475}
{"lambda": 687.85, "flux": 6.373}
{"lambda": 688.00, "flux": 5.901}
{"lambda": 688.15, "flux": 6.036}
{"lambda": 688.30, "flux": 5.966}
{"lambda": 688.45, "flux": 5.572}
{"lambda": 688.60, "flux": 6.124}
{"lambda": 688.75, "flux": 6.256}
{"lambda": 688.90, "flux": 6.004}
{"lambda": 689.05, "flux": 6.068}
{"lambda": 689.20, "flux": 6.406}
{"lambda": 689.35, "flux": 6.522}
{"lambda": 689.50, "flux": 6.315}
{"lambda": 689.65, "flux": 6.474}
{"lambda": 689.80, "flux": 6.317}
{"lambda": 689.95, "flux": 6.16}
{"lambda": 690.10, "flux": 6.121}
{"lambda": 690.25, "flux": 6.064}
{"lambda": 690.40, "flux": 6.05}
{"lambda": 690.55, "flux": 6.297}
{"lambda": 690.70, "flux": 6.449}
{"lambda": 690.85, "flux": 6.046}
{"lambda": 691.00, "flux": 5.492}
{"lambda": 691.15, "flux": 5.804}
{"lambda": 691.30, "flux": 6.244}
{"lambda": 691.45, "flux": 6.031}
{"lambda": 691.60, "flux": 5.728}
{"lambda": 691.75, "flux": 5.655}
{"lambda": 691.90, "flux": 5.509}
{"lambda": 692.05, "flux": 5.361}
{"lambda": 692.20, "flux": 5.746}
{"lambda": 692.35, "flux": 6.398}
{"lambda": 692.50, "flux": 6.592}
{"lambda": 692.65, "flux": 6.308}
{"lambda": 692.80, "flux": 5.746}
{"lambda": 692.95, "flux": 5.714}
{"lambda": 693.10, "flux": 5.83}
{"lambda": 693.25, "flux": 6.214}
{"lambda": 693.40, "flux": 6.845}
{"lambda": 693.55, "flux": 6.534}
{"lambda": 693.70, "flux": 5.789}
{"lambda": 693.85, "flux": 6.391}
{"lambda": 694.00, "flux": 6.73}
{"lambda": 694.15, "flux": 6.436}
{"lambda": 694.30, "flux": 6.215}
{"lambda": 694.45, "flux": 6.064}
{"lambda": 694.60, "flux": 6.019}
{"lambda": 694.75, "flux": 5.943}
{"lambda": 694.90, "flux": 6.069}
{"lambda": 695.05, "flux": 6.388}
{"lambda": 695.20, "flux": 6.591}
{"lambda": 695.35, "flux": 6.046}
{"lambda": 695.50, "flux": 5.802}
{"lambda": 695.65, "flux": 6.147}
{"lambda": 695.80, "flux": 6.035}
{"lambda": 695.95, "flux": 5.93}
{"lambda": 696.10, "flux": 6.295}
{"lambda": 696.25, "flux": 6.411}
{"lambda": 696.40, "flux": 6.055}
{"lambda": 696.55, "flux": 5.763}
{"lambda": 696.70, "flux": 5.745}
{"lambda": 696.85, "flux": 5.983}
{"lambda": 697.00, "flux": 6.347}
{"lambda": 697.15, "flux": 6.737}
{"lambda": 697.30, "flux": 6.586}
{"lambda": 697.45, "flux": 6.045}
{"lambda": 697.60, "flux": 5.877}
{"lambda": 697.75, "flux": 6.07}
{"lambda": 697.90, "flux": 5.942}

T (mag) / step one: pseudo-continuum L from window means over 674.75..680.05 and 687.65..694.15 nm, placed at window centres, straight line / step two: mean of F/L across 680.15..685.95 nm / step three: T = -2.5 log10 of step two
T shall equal 0.01 mag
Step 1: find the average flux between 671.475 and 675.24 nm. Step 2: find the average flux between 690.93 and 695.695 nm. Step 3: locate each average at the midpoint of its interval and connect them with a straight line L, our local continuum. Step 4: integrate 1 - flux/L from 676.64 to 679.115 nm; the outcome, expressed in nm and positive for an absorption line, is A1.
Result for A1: -0.14 nm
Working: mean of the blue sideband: 5.65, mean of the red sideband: 6.07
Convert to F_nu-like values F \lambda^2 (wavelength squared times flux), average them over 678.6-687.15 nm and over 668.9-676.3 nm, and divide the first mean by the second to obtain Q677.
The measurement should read 1.10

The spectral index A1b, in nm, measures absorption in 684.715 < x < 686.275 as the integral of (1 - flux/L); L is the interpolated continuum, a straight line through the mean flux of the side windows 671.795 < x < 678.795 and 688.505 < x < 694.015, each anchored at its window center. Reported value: 0.06 nm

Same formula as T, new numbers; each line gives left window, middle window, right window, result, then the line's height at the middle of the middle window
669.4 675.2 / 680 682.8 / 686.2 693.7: -0.01 mag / 5.86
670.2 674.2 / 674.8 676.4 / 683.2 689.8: 0.07 mag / 5.71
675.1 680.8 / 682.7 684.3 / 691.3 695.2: 0.01 mag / 5.96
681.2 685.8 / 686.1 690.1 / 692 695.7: -0.03 mag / 5.99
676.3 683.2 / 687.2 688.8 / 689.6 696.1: 0.00 mag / 6.05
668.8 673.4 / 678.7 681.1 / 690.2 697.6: -0.04 mag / 5.74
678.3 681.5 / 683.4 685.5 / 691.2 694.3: 0.02 mag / 5.95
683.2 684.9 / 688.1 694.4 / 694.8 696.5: -0.01 mag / 6.07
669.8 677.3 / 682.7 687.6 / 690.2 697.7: 0.00 mag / 5.93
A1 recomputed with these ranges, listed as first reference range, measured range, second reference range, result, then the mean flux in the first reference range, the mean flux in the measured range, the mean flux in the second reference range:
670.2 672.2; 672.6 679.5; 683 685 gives -0.12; 5.61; 5.84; 5.96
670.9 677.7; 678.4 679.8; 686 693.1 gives -0.01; 5.73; 5.89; 6.06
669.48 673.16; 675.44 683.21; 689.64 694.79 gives -0.18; 5.59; 5.91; 6.09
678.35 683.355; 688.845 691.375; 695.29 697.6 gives -0.06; 5.89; 6.17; 6.12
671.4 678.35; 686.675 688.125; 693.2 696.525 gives -0.03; 5.75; 6.19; 6.22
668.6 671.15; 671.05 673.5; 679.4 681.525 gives -0.04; 5.44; 5.62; 5.82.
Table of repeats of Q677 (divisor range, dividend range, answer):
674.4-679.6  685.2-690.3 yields 1.06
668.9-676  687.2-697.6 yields 1.16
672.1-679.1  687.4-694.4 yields 1.11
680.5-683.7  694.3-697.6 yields 1.09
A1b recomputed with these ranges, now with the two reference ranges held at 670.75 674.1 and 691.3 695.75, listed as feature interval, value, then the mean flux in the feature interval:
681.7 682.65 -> -0.01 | 5.91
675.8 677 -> 0.01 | 5.69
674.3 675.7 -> 0.01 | 5.64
